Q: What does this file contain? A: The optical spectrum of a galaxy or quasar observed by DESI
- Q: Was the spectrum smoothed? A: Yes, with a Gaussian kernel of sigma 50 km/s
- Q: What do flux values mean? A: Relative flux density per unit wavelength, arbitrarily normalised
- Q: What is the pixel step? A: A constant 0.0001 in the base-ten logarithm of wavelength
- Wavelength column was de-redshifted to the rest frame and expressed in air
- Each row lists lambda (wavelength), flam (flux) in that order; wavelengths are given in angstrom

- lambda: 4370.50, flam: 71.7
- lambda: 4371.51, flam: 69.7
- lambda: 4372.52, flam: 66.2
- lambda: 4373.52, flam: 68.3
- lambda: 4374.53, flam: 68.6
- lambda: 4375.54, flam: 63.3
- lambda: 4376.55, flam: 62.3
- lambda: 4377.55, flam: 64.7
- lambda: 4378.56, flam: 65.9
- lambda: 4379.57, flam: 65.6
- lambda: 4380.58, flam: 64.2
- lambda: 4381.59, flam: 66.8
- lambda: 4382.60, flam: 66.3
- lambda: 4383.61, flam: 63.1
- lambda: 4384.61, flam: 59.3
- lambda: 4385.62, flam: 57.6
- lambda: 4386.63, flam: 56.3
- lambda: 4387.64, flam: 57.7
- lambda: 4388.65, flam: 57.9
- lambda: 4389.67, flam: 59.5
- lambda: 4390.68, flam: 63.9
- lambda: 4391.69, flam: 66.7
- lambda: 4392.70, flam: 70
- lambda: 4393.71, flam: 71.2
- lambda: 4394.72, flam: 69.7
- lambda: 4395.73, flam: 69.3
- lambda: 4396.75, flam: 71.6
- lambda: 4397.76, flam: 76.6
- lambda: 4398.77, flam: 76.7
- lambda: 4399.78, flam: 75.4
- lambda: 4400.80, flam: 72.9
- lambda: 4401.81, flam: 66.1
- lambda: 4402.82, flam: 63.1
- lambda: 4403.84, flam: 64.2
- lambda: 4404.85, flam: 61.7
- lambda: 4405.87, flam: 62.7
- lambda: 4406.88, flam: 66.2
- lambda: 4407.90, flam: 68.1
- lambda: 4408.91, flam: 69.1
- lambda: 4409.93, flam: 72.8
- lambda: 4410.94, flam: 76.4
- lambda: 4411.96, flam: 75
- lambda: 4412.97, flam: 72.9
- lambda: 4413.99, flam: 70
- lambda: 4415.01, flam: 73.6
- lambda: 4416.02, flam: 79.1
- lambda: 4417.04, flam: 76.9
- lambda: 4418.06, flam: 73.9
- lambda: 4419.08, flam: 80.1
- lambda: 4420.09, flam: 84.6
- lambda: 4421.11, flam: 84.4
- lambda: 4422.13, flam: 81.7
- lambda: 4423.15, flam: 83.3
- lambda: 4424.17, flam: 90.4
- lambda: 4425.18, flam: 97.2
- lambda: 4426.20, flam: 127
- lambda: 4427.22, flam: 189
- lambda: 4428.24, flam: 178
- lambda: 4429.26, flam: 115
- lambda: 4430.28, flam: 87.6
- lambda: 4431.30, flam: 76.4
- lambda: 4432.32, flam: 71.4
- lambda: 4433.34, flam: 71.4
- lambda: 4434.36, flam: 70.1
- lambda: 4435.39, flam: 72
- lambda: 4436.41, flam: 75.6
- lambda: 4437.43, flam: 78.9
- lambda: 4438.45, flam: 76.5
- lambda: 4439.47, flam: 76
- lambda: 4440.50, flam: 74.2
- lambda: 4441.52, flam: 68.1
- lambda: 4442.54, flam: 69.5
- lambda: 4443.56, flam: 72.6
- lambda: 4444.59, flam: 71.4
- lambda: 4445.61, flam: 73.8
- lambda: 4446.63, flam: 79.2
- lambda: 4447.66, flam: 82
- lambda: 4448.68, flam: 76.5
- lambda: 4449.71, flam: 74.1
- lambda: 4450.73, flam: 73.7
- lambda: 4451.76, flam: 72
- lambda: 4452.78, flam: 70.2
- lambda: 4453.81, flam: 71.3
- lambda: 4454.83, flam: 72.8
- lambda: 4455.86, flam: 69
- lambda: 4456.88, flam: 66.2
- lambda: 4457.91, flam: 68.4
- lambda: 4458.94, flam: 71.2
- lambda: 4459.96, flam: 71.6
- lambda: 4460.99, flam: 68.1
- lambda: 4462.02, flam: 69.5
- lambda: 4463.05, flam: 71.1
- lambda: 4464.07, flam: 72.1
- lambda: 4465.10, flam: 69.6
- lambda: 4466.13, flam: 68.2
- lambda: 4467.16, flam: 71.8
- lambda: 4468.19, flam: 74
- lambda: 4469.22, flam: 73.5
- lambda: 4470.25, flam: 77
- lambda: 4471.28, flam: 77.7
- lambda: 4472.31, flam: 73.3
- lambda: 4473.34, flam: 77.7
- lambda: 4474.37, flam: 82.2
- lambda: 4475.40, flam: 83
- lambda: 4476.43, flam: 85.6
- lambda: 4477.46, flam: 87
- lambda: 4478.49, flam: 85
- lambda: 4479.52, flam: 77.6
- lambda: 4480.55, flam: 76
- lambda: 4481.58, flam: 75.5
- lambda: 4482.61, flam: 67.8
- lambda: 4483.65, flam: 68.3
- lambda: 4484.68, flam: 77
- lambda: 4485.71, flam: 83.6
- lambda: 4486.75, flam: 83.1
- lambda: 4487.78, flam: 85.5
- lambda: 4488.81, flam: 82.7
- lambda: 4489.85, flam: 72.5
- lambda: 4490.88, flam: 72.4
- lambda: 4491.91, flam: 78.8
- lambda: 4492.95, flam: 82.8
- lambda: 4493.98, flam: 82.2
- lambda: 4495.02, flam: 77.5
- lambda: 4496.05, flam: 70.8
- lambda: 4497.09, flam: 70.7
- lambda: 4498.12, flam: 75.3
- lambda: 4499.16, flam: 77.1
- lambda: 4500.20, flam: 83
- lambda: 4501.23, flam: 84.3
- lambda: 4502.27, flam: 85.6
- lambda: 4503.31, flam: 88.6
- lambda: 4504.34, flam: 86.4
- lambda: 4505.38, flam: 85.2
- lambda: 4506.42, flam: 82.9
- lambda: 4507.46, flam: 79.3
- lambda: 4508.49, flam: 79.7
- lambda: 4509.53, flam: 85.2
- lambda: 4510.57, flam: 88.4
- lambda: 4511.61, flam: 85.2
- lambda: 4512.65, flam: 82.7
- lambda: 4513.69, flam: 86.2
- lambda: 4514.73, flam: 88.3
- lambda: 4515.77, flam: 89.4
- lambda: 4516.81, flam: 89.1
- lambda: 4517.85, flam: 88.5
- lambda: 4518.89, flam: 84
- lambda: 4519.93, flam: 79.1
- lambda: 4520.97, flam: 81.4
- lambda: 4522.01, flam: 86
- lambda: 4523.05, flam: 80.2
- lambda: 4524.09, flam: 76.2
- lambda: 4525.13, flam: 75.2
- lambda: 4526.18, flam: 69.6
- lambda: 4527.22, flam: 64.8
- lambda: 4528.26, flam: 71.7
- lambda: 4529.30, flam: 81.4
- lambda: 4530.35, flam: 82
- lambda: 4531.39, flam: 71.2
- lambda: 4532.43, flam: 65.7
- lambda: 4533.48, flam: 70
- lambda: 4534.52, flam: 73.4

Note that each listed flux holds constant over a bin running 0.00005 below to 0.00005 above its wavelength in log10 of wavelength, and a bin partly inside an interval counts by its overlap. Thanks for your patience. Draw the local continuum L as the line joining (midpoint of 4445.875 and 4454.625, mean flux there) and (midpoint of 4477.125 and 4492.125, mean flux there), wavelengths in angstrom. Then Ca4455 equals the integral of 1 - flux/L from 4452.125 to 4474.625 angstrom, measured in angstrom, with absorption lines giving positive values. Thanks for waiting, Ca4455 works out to 1.20 angstrom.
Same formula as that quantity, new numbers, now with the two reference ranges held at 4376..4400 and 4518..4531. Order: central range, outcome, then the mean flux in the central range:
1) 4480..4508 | -1.45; 79.1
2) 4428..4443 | -2.69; 82.4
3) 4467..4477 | -0.63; 77.8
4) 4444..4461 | -0.27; 72.6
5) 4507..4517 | -1.10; 85.3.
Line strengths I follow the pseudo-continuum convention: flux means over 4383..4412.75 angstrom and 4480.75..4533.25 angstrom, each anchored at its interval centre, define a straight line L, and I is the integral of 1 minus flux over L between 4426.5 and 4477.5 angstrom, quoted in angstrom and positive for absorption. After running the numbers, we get -4.4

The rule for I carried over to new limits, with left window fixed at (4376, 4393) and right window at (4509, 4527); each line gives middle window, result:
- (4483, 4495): -0.05 angstrom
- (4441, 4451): -0.29 angstrom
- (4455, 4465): 0.58 angstrom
